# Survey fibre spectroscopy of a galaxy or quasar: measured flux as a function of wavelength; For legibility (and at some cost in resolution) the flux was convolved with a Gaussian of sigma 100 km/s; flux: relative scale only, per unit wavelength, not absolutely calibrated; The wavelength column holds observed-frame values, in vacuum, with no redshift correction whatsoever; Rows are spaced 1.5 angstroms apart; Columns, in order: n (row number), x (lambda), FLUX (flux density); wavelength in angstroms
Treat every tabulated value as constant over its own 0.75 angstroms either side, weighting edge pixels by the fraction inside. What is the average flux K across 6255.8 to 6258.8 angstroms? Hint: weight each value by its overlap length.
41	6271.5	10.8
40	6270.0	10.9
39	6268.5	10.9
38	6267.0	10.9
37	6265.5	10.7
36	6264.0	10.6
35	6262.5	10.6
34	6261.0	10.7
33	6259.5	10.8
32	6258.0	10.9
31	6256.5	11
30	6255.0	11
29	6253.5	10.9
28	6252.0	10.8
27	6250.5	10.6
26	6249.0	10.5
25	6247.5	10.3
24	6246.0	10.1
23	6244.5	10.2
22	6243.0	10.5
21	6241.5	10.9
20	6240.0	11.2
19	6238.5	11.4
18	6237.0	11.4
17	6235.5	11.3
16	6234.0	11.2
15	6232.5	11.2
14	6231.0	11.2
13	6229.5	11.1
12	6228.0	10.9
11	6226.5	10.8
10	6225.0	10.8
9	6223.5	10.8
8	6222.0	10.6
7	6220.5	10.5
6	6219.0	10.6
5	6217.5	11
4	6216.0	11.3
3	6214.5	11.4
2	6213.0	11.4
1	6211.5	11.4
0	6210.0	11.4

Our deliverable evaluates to 10.9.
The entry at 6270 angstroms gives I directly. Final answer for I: 10.9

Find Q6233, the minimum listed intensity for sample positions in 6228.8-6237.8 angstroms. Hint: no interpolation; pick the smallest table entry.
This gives 11.1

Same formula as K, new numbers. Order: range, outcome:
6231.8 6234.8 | 11.2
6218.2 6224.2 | 10.6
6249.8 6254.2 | 10.8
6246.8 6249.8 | 10.4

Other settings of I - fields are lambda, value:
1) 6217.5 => 11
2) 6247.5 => 10.3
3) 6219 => 10.6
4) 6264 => 10.6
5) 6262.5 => 10.6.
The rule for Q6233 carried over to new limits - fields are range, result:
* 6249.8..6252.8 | 10.6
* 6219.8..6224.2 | 10.5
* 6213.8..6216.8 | 11.3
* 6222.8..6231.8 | 10.8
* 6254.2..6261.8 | 10.7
